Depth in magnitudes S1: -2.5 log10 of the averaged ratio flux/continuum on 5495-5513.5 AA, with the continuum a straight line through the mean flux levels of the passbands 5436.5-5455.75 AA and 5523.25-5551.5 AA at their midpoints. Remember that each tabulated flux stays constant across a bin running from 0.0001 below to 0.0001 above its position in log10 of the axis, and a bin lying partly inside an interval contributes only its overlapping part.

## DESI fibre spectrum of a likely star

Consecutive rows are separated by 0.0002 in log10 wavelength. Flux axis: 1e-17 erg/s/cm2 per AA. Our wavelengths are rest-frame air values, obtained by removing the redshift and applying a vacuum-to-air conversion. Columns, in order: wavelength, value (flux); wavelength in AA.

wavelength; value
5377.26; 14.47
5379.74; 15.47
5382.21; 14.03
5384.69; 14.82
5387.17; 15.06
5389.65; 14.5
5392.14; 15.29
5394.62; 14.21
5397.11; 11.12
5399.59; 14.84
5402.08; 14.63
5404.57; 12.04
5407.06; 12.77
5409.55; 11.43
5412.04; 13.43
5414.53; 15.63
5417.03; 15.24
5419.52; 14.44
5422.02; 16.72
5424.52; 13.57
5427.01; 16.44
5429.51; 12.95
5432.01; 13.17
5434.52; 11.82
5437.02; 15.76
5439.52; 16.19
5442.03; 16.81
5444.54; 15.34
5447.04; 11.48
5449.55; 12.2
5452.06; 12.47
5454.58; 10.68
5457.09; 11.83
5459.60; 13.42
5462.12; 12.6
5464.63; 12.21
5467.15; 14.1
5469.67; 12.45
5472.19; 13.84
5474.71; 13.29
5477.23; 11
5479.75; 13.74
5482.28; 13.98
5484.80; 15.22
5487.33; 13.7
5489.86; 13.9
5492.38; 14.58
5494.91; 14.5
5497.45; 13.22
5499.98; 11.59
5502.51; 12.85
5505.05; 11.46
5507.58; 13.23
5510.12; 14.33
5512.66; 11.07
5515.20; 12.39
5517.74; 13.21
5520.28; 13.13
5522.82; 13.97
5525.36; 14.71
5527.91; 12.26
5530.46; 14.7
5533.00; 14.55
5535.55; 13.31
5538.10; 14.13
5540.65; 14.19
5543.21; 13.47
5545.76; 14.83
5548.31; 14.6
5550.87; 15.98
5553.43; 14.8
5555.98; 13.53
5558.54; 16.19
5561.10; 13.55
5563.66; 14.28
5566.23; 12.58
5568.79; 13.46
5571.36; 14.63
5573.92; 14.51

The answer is 0.11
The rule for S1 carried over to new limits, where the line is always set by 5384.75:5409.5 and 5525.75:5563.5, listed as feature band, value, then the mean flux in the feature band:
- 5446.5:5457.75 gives 0.19 mag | 11.7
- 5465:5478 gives 0.09 mag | 13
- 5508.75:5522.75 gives 0.10 mag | 12.9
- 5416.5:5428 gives -0.11 mag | 15.3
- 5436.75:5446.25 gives -0.14 mag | 15.8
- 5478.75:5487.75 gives -0.01 mag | 14.2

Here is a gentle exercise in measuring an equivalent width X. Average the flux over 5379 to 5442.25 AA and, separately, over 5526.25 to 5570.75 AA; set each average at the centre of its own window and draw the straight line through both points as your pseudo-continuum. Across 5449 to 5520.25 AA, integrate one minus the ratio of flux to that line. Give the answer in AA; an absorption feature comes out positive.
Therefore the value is 6.2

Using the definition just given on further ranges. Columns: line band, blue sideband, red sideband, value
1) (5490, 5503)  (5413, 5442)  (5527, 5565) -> 0.98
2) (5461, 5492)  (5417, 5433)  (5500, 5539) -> 1.08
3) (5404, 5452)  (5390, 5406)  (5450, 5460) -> -4.78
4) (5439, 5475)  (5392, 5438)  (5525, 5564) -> 2.19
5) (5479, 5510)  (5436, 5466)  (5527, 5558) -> 0.64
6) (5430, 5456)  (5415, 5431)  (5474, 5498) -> 1.75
